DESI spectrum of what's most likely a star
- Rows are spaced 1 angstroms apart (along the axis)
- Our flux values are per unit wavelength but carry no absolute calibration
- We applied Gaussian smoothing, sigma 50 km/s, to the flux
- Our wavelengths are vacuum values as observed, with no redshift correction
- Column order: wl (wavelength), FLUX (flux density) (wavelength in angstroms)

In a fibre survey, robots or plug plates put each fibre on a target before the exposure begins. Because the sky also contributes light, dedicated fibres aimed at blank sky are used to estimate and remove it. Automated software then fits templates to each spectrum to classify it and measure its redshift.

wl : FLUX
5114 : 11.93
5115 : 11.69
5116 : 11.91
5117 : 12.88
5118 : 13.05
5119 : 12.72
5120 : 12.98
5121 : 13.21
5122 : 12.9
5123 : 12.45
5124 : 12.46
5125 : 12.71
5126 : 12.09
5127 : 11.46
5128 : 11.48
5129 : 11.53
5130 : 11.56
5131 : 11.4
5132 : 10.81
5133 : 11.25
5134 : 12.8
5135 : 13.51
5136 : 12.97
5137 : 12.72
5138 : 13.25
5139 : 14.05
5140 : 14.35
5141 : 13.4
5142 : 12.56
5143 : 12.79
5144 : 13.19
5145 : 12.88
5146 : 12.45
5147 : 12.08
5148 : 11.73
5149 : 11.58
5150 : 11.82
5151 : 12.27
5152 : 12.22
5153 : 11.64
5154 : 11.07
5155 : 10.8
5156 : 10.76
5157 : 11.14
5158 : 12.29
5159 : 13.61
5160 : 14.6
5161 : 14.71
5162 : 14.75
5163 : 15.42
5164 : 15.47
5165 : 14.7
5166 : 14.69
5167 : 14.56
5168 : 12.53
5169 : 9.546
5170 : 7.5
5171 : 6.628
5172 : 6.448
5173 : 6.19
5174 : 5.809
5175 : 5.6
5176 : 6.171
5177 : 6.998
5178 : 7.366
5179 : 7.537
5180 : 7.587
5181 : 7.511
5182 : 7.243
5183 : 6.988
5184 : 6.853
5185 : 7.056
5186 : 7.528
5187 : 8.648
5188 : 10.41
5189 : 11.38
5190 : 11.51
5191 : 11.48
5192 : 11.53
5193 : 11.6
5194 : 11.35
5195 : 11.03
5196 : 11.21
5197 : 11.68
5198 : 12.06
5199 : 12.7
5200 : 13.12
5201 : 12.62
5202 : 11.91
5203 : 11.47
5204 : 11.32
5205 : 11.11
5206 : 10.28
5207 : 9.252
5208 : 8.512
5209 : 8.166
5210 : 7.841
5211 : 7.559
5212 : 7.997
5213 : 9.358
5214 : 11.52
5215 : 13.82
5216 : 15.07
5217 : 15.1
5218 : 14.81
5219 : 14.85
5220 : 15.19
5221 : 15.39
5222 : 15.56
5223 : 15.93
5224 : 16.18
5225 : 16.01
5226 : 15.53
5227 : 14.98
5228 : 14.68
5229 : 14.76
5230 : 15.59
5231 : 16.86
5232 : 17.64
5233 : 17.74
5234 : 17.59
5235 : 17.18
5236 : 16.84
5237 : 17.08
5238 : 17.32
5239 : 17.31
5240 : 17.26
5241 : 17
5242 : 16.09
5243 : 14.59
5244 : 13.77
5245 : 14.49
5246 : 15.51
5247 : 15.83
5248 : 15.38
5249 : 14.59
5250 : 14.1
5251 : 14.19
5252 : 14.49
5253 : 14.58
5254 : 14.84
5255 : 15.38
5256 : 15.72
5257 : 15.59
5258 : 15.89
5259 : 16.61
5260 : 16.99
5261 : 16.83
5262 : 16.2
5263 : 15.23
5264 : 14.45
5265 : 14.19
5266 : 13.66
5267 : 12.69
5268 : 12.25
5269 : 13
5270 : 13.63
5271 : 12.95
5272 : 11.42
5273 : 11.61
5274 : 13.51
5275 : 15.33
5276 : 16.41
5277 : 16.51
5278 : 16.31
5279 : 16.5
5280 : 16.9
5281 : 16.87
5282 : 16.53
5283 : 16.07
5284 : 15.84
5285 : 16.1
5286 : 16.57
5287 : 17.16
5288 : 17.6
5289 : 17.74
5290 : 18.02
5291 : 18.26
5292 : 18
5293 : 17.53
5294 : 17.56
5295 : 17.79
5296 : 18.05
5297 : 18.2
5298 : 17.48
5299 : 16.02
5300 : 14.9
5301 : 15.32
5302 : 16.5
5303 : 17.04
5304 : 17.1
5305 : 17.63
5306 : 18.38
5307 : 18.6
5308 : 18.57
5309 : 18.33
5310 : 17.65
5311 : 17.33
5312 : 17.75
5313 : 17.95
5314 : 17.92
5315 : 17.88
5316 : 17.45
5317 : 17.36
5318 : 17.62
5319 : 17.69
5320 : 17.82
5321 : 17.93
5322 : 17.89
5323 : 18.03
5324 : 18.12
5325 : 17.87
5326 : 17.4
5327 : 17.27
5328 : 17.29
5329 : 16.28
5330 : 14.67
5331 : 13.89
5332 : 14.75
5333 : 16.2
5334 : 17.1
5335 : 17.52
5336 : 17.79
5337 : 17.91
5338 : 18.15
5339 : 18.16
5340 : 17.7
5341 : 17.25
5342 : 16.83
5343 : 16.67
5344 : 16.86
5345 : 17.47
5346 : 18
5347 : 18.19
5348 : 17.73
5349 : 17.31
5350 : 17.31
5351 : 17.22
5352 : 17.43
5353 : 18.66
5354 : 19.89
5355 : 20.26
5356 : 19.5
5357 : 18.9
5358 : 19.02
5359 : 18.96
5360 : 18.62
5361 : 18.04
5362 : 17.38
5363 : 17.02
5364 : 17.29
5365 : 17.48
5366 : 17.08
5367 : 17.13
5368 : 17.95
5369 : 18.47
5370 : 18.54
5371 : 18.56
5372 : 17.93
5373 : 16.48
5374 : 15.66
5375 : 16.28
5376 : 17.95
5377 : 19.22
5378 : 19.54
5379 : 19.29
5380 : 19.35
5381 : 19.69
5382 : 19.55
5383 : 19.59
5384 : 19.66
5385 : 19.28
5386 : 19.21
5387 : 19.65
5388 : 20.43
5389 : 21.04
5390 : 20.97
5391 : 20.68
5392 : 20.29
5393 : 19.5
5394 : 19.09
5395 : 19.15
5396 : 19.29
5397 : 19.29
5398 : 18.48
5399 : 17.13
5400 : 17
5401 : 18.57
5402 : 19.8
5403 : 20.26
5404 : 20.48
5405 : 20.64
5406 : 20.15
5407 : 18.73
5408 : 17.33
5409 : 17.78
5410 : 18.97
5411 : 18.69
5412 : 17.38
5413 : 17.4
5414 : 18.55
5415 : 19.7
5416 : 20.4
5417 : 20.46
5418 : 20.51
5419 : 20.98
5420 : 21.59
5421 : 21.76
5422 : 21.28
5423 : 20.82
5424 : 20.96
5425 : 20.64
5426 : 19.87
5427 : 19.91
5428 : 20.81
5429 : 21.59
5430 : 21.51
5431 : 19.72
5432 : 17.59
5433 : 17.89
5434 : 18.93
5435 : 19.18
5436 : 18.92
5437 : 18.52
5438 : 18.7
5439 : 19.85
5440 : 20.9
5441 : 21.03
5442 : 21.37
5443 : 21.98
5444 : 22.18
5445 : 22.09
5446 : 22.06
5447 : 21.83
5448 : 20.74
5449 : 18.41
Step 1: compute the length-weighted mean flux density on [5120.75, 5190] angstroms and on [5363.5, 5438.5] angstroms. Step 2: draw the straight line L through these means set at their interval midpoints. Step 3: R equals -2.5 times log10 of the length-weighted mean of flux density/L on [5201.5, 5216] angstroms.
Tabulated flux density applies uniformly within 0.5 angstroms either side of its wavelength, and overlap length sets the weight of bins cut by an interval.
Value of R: 0.255 mag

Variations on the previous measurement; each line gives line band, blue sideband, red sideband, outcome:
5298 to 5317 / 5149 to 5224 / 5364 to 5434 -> -0.11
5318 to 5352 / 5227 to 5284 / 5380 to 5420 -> 0.02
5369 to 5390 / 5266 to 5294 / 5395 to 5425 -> -0.02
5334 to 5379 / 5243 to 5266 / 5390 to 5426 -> 0.01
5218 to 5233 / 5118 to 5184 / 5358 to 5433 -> -0.14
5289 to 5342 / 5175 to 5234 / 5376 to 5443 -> -0.09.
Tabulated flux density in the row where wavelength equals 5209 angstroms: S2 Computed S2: 8.166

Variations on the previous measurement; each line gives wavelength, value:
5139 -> 14.05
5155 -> 10.8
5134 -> 12.8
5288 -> 17.6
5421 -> 21.76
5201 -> 12.62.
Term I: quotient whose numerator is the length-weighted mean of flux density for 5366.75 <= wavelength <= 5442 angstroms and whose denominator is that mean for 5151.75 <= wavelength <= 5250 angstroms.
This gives 1.57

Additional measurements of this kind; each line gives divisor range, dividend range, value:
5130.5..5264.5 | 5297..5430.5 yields 1.45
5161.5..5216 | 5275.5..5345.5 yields 1.71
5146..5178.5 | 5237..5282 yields 1.37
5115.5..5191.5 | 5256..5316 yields 1.45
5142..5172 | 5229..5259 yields 1.29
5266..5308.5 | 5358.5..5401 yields 1.15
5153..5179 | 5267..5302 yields 1.49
